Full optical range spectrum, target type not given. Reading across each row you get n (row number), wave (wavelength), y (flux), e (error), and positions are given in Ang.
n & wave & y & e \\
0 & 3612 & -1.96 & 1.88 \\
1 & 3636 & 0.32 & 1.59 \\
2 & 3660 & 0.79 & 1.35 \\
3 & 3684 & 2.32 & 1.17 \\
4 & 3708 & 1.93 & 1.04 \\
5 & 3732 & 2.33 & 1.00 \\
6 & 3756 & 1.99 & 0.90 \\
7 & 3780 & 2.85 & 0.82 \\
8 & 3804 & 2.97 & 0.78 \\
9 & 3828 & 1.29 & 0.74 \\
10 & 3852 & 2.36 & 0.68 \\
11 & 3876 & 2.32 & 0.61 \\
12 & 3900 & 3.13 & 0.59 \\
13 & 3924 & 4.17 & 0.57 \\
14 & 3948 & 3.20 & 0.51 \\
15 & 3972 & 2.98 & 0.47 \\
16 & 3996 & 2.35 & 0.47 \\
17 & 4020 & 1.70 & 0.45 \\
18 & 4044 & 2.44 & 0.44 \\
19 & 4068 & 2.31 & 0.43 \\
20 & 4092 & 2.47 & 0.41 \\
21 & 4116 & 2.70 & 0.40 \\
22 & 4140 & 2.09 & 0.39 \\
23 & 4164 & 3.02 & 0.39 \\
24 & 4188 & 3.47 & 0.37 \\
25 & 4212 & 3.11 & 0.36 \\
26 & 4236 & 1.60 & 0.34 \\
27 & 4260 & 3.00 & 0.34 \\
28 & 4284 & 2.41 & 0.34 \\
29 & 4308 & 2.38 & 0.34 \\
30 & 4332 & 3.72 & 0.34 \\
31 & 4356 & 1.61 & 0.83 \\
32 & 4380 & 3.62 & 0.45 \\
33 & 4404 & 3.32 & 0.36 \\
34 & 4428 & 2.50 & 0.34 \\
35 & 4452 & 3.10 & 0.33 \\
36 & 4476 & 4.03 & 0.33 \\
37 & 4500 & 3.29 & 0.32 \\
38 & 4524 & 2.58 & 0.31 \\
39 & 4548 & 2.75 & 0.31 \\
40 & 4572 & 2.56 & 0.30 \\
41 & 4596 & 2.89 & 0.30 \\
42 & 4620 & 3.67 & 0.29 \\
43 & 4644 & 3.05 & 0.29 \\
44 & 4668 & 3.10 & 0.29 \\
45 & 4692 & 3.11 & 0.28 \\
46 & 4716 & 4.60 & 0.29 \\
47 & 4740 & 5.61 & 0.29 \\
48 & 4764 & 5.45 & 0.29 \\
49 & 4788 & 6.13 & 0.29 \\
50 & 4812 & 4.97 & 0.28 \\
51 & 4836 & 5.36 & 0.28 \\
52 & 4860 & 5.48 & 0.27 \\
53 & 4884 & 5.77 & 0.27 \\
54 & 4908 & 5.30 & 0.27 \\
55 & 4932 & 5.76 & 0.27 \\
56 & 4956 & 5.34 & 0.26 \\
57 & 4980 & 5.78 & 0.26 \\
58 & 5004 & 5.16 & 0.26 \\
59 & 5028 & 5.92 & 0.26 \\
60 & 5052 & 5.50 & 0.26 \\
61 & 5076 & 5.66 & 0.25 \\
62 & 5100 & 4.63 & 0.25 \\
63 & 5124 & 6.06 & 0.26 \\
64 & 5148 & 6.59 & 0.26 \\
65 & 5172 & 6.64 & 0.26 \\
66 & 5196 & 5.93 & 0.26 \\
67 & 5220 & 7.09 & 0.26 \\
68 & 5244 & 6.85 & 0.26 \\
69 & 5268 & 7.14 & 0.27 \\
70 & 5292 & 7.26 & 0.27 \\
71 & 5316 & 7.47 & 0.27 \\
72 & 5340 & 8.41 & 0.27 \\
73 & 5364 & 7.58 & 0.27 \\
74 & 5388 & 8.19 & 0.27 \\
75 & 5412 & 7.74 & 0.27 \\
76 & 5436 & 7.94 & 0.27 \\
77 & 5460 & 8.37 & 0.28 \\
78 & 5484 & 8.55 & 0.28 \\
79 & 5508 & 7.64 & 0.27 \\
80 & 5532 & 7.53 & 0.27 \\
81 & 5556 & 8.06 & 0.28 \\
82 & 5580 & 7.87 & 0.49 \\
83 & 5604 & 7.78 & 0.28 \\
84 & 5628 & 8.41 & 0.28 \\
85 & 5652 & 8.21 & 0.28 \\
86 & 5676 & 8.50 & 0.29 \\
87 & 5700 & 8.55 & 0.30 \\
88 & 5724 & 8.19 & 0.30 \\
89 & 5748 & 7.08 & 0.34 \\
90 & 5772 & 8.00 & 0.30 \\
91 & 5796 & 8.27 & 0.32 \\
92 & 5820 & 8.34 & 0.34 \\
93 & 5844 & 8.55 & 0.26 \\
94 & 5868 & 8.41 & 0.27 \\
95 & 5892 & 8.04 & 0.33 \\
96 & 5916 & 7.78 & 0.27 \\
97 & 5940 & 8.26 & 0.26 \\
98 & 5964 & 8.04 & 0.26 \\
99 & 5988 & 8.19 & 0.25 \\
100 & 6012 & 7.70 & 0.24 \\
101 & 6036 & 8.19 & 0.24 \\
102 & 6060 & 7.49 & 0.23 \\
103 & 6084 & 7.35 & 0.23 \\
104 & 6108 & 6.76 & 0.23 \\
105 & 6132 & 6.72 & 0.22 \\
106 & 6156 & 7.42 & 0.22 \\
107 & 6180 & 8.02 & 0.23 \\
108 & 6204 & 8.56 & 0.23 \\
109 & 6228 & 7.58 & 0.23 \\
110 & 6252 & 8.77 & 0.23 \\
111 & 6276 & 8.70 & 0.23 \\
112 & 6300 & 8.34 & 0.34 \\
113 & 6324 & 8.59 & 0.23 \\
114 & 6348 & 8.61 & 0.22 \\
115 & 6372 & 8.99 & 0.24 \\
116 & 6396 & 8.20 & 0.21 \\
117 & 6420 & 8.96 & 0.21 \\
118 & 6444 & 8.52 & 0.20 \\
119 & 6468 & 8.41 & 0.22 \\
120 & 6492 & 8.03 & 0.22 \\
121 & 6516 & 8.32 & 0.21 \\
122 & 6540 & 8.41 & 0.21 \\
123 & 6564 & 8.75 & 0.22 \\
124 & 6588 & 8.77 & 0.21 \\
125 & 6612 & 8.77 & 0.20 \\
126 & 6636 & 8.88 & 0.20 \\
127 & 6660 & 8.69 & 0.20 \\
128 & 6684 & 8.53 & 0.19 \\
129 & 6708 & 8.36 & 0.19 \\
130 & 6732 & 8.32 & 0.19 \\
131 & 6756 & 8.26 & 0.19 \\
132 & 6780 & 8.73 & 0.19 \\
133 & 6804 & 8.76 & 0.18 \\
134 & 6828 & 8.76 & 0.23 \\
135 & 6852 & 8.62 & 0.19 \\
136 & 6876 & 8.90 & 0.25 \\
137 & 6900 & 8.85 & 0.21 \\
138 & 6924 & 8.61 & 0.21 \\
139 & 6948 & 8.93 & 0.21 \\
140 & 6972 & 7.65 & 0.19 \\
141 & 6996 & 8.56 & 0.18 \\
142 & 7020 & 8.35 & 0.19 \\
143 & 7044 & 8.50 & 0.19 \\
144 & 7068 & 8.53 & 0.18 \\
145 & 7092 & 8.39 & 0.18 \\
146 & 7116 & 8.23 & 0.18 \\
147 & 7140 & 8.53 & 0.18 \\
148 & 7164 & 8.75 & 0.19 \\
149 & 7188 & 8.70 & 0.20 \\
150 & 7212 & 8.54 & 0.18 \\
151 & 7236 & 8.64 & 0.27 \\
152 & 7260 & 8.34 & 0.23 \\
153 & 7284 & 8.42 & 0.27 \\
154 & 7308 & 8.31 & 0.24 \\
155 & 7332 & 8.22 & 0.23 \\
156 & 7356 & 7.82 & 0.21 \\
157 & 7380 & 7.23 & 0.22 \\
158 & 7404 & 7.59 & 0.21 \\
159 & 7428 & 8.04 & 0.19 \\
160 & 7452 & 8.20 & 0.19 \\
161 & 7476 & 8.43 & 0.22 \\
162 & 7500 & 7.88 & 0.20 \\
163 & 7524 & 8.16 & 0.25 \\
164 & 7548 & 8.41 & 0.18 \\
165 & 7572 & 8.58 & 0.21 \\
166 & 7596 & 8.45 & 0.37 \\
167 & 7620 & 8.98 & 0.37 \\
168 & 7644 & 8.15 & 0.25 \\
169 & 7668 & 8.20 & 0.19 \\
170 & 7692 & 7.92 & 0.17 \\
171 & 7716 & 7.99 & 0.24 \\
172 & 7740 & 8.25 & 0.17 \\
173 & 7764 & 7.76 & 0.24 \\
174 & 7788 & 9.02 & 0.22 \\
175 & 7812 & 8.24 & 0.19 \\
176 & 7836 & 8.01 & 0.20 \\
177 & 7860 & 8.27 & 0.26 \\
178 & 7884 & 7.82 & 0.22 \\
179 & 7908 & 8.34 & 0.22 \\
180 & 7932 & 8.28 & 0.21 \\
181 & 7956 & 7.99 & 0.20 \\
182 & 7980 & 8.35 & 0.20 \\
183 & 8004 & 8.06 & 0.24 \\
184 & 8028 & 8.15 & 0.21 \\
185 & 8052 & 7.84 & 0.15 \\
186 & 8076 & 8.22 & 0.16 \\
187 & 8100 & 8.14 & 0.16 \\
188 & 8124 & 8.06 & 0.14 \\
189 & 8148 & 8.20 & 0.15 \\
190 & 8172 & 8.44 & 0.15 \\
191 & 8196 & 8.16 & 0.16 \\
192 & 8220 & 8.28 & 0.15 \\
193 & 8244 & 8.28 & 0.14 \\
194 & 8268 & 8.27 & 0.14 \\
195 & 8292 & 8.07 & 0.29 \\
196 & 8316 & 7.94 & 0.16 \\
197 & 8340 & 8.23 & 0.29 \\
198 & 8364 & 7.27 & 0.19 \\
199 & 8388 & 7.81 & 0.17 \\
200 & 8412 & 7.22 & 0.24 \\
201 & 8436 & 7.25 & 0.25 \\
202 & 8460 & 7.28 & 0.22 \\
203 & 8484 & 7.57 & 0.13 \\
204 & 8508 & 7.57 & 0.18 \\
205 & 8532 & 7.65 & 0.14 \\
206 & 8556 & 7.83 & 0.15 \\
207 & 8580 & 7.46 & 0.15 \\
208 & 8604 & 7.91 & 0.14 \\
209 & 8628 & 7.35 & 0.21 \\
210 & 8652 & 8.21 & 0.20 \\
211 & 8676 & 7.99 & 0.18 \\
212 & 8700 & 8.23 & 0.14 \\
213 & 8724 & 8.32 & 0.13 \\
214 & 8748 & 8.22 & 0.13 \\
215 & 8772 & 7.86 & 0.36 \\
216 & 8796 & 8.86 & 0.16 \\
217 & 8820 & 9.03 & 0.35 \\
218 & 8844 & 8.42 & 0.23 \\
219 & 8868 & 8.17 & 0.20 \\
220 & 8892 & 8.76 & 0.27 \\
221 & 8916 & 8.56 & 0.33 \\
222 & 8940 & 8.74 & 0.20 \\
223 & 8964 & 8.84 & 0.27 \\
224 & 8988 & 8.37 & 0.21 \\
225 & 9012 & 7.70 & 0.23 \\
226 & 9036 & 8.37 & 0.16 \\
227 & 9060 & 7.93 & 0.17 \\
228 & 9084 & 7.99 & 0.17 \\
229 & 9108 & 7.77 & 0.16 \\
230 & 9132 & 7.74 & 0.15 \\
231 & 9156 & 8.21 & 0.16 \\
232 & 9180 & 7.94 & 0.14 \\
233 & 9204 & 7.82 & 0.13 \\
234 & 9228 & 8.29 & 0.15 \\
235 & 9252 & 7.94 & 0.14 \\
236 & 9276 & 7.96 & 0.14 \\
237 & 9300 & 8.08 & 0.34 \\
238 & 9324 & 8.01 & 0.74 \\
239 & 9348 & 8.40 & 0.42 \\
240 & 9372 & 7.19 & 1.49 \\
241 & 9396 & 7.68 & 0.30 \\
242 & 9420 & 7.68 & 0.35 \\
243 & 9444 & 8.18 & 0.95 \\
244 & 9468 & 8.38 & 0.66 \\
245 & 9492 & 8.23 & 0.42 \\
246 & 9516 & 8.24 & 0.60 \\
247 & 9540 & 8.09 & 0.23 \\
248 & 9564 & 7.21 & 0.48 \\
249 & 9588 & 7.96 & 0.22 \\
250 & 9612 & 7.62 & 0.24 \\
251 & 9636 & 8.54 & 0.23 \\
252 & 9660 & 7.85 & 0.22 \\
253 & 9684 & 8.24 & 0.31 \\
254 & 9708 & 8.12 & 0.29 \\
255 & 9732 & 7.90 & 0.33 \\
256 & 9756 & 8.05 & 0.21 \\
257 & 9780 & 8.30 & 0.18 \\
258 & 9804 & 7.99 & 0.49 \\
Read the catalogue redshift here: 0.183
